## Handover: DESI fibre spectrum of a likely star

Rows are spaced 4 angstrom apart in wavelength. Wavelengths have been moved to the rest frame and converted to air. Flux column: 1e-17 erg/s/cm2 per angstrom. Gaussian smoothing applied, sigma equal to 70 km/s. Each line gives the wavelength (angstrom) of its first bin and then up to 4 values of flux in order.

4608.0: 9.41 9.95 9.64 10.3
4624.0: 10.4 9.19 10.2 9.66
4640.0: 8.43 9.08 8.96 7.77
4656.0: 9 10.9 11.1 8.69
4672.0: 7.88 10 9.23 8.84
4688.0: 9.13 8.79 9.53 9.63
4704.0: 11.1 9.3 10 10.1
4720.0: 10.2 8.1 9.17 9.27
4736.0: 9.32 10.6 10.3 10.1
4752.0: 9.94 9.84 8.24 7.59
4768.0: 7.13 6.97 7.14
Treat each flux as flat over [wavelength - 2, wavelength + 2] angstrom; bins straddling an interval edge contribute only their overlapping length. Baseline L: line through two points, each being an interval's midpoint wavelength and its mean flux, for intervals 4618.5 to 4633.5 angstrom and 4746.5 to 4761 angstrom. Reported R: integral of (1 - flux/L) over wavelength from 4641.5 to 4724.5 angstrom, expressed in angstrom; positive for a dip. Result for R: 3.45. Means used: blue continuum 10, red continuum 9.6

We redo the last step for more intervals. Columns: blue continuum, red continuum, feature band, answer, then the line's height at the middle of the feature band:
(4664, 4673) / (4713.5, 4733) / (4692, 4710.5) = -1.1 angstrom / 9.21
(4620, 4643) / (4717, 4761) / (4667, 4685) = 1.2 angstrom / 9.61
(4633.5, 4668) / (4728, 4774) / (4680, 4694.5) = 0.4 angstrom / 9.23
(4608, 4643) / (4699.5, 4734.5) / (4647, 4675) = 1.3 angstrom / 9.67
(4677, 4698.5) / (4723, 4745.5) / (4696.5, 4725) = -1.5 angstrom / 9.33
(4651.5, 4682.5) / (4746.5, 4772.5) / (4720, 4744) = -1.7 angstrom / 8.84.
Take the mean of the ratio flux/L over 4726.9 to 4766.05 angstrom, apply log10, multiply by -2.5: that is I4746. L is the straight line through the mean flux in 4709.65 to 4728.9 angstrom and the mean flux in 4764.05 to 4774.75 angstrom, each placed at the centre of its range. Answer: -0.15 mag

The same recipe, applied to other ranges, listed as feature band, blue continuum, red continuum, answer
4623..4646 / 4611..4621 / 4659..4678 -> 0.04 mag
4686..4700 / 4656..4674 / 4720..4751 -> 0.04 mag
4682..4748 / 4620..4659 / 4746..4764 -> -0.03 mag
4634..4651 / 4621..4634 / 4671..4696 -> 0.09 mag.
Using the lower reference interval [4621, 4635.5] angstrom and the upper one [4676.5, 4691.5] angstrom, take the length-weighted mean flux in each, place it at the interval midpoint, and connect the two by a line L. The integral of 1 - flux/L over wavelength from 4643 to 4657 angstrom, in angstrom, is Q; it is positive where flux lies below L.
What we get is 1.4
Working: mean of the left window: 9.93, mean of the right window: 9.13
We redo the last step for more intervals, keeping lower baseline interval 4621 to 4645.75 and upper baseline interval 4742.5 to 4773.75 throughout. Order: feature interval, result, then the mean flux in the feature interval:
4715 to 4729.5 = -0.6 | 9.35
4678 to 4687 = 0.2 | 9.05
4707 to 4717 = -0.9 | 9.82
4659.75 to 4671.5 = -0.6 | 9.83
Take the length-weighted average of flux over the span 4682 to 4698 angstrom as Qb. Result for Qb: 9.07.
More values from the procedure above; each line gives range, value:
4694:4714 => 9.91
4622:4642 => 9.58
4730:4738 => 9.29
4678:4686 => 9.04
